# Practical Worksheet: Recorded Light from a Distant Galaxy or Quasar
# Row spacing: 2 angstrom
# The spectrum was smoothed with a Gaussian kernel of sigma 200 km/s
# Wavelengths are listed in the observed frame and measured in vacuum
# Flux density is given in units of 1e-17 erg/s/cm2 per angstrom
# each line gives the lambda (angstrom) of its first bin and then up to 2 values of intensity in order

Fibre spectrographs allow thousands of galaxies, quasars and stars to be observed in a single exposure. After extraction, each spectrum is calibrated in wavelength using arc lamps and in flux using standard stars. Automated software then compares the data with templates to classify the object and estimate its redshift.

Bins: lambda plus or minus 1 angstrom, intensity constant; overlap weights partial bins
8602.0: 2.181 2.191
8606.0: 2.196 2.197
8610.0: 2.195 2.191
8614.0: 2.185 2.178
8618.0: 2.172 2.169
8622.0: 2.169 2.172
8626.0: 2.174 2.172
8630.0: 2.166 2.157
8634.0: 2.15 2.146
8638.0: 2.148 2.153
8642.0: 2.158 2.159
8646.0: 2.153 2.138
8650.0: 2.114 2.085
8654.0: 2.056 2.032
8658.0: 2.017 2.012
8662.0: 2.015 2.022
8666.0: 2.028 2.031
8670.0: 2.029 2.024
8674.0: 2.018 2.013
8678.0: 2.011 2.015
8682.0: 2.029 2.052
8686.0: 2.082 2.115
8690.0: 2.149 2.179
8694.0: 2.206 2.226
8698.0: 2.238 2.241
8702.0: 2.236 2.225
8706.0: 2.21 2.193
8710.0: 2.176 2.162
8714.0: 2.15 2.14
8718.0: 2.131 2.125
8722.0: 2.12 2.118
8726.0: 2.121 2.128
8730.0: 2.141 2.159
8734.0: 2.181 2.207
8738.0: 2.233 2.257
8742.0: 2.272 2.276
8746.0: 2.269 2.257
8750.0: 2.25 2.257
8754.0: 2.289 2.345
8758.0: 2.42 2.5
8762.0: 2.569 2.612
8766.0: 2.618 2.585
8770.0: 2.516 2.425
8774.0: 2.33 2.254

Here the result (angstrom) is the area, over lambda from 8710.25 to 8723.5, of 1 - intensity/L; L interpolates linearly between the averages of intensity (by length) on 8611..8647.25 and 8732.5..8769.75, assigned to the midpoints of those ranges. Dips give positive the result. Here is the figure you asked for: 0.9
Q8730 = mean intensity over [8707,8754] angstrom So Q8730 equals 2.19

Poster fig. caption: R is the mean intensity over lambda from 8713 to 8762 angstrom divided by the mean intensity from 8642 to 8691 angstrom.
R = 1.08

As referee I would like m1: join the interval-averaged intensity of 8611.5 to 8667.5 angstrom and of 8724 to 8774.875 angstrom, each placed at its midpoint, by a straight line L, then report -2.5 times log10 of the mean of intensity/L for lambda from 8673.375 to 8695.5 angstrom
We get 0.06 mag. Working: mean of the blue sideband 2.12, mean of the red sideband 2.32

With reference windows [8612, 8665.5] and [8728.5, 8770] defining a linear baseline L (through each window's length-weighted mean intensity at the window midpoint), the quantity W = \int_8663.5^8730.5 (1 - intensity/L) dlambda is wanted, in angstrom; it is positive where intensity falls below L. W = 3.5 angstrom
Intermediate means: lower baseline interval 2.13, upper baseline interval 2.34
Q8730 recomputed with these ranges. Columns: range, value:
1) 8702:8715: 2.19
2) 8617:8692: 2.1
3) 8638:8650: 2.15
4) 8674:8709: 2.14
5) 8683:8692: 2.11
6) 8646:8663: 2.06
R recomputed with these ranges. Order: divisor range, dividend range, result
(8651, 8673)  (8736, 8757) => 1.12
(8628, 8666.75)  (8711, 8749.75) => 1.04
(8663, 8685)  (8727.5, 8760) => 1.11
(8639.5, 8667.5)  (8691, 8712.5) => 1.06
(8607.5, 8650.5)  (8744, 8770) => 1.11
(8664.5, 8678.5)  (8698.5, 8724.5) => 1.07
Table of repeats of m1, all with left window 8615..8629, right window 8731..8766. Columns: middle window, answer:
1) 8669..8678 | 0.11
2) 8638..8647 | 0.02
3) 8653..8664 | 0.10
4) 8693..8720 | 0.04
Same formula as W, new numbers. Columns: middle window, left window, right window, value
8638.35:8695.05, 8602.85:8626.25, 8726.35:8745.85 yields 3.0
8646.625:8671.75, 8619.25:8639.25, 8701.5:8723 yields 1.3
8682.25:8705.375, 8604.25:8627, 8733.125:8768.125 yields 1.1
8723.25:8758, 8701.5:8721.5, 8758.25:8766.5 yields 2.4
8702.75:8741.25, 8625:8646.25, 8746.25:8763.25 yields 2.3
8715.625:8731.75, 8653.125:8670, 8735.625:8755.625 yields 0.5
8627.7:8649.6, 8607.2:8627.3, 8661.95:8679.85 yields -0.4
